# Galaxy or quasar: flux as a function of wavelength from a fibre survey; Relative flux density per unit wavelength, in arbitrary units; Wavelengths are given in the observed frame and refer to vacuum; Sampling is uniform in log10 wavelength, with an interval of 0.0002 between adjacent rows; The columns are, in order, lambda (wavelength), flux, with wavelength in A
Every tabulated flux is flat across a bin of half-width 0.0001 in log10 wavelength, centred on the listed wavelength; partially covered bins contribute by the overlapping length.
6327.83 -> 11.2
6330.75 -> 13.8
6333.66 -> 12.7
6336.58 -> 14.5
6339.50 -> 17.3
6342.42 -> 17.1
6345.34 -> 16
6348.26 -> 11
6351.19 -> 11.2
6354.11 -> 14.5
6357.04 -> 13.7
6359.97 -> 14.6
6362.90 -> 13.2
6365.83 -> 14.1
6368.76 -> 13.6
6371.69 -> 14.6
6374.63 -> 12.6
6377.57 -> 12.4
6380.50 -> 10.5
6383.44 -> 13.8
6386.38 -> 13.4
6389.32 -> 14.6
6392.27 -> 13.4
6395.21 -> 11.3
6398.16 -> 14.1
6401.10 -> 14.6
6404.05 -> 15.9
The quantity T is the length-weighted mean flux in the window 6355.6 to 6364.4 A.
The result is 13.8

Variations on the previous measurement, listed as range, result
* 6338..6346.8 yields 16.8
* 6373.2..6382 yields 11.8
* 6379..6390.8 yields 13.1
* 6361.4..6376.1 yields 13.6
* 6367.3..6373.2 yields 14.1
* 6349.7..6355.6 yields 12.8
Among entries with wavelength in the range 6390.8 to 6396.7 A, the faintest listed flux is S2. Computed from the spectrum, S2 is 11.3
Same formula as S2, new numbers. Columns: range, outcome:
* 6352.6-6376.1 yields 12.6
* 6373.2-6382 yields 10.5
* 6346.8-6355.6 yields 11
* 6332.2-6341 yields 12.7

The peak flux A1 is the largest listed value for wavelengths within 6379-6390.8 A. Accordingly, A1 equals 14.6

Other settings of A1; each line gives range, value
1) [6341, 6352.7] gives 17.1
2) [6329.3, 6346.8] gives 17.3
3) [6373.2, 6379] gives 12.6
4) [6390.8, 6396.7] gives 13.4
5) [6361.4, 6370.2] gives 14.1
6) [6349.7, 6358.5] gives 14.5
